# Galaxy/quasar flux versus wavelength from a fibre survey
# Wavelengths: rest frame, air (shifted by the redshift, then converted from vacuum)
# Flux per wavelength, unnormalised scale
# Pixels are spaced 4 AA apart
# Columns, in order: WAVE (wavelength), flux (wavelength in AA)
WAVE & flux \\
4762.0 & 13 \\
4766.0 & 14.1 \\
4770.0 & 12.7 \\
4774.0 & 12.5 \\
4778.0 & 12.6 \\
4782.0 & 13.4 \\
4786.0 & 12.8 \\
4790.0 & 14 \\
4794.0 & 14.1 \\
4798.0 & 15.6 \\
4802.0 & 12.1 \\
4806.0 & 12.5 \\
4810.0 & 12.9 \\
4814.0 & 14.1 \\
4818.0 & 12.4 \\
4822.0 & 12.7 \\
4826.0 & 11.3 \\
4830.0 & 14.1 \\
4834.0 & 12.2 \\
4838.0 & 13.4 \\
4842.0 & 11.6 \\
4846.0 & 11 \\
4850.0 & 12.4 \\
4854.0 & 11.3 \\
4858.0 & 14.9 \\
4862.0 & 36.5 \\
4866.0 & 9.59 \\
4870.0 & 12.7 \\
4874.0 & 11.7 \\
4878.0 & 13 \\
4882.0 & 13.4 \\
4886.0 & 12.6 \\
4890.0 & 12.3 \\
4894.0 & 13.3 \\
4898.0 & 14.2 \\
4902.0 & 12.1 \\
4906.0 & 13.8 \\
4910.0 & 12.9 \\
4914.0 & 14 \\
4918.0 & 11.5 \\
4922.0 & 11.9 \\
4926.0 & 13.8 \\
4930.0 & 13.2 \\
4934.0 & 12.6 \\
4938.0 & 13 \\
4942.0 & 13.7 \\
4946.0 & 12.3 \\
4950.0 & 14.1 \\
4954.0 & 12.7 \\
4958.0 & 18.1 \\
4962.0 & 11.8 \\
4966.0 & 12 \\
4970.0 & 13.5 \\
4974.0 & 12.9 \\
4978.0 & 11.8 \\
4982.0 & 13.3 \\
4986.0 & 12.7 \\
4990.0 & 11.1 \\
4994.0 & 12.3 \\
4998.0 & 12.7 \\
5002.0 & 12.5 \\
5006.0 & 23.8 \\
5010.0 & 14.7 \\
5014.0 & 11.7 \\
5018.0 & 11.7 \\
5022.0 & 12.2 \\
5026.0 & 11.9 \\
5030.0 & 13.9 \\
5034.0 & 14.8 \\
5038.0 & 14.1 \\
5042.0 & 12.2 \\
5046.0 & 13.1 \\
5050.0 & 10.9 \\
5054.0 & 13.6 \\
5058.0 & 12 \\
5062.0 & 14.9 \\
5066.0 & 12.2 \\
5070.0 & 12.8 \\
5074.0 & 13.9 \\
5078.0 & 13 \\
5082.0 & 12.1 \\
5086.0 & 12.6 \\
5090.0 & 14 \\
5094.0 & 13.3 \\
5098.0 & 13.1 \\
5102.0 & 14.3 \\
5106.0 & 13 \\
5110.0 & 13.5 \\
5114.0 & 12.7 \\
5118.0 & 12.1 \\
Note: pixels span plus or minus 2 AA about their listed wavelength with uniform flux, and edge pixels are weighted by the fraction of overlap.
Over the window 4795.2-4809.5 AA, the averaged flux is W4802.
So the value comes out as 13.4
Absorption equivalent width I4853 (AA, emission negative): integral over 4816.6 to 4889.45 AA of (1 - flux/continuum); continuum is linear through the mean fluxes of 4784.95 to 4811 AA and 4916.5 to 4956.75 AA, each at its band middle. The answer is -2.3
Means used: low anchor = 13.5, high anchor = 13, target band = 13.7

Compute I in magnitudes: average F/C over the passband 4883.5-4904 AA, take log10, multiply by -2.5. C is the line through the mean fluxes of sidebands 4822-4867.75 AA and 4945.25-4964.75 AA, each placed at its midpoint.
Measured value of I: 0.10 mag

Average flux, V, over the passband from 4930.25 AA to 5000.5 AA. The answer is 13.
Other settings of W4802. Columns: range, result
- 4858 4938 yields 14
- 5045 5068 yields 12.8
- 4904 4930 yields 13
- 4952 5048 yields 13.4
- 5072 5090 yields 13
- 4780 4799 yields 13.9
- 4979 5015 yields 13.9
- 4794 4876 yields 13.8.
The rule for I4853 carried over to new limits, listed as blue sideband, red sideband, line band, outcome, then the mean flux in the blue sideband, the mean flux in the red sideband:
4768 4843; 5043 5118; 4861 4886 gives -3.9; 13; 13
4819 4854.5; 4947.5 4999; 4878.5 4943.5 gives -1.8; 12.3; 13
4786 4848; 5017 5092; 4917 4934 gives 0.4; 12.9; 13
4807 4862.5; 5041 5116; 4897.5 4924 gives 1.3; 13.7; 13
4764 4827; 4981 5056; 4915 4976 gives 0.5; 13.1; 13.3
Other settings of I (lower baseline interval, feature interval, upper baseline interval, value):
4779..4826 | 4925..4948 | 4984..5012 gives 0.07 mag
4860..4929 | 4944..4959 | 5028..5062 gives -0.03 mag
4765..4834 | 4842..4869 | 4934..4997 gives -0.18 mag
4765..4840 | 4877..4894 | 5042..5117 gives 0.02 mag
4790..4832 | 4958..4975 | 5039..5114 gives -0.01 mag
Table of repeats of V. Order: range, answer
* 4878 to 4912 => 13.1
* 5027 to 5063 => 13.2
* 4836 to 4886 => 14.2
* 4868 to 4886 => 12.7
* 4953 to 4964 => 14.3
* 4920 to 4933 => 12.9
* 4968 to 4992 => 12.5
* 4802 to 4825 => 12.8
